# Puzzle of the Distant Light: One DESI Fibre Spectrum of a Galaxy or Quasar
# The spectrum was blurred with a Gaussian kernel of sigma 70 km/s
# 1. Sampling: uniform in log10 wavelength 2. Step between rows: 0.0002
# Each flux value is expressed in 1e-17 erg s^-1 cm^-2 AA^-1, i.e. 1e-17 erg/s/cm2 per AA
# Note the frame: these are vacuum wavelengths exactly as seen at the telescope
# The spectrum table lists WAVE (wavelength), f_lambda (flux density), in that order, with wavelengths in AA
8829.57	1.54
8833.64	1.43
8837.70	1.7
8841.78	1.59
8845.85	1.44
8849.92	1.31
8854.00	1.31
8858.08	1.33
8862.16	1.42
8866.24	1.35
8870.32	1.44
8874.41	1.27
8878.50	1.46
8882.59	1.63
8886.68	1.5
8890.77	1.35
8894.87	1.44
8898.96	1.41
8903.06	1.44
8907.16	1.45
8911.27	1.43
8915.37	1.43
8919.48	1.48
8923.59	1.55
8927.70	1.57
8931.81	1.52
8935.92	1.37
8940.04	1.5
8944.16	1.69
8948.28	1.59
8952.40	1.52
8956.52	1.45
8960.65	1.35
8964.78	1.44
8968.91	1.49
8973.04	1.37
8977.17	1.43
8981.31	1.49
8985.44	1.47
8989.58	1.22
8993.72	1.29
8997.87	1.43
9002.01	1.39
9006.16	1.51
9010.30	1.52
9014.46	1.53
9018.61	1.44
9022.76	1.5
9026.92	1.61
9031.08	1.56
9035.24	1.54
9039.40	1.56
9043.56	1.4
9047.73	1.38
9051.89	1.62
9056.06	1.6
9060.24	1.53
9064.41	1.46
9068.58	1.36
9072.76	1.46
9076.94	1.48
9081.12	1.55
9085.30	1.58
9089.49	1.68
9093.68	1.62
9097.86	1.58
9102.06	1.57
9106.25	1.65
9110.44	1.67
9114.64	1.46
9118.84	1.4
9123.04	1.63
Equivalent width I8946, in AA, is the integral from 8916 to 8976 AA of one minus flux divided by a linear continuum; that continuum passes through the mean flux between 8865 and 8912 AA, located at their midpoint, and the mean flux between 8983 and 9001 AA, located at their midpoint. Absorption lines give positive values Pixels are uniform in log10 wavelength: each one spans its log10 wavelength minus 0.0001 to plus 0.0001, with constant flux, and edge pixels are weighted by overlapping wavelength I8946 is -4.3 AA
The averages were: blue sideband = 1.43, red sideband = 1.36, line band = 1.49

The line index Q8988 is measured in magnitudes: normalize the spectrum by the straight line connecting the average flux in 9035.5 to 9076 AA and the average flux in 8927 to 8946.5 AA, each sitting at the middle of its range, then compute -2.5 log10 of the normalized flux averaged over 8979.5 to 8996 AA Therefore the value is 0.11 mag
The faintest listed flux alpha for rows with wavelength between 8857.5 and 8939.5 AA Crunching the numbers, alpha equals 1.27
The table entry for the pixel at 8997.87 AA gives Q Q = 1.43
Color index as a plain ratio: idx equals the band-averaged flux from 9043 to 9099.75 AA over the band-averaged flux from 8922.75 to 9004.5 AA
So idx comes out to 1.0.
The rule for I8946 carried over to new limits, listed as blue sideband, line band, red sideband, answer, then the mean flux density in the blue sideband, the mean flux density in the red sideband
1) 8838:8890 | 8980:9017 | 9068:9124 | 1.82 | 1.43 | 1.55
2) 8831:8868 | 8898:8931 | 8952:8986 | -0.83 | 1.43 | 1.44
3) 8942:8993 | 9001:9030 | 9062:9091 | -0.55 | 1.45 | 1.51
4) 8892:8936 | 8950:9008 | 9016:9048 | 2.69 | 1.46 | 1.51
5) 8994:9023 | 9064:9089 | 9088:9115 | 1.21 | 1.46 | 1.61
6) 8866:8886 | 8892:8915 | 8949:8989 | 0.18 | 1.44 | 1.44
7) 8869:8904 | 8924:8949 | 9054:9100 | -1.27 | 1.44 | 1.54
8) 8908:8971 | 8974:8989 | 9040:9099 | 0.69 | 1.49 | 1.52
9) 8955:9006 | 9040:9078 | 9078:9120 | 0.98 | 1.4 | 1.58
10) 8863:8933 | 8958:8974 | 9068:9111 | 0.82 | 1.45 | 1.57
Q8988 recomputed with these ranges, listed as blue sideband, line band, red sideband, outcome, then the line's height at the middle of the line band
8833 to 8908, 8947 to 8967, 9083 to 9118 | 0.02 mag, 1.49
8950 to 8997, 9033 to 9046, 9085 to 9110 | 0.02 mag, 1.52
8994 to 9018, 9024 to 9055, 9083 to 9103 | -0.01 mag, 1.52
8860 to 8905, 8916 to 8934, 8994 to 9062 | -0.05 mag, 1.45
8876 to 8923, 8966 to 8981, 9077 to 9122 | 0.05 mag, 1.5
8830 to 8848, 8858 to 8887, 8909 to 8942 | 0.07 mag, 1.52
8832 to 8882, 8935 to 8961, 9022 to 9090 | -0.03 mag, 1.47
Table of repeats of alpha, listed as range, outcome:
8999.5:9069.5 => 1.36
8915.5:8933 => 1.48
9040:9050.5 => 1.38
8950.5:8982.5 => 1.35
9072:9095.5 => 1.46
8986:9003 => 1.22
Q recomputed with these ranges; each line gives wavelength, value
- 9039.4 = 1.56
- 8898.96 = 1.41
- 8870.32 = 1.44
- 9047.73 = 1.38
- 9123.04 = 1.63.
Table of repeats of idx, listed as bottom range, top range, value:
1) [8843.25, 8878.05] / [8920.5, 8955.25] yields 1.12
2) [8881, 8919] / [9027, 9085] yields 1.04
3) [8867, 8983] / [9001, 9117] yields 1.04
